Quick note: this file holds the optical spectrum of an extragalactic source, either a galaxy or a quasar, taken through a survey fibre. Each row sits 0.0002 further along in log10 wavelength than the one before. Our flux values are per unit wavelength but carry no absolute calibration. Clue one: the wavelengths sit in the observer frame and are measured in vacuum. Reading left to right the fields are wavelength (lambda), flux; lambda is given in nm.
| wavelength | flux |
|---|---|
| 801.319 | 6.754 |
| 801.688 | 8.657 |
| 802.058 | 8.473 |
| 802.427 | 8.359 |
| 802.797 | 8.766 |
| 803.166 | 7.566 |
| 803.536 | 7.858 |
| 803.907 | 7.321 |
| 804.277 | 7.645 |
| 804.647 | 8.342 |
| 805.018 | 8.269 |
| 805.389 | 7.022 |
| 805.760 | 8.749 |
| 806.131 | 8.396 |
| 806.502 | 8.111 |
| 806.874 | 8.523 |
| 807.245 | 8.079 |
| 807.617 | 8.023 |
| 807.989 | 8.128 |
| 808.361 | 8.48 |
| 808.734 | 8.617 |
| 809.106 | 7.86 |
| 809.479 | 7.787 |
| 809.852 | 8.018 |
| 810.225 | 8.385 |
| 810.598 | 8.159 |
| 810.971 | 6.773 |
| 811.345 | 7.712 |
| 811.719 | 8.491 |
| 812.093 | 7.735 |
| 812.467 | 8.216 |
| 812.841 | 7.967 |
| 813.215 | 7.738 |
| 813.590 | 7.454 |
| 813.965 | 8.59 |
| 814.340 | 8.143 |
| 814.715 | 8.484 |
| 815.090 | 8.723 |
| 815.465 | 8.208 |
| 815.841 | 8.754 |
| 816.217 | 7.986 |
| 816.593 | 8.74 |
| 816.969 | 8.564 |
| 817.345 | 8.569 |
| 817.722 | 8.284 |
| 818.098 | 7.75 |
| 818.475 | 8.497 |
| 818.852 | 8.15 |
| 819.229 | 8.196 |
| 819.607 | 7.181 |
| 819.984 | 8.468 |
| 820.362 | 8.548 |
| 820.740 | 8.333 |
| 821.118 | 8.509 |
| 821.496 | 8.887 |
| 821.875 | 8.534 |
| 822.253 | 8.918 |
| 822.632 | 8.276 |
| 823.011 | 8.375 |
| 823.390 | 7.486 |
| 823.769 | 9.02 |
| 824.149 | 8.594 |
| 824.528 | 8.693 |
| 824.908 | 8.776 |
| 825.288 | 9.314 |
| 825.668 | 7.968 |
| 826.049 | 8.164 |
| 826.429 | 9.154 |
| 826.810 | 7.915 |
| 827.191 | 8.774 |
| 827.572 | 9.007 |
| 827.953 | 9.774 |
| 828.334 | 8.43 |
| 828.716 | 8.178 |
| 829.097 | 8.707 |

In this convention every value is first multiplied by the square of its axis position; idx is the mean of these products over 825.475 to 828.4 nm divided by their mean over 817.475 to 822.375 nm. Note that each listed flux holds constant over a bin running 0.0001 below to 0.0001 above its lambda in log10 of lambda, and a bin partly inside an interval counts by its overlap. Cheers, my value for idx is 1.06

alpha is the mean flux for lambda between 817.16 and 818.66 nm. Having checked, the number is 8.27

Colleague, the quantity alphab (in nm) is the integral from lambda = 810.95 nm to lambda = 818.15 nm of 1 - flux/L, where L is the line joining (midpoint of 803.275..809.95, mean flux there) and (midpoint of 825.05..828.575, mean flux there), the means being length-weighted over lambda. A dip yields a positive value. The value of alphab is 0.12 nm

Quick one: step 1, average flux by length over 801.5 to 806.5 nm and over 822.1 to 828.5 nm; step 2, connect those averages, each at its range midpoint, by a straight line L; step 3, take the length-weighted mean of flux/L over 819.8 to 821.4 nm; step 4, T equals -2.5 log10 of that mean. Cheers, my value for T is 0.00 mag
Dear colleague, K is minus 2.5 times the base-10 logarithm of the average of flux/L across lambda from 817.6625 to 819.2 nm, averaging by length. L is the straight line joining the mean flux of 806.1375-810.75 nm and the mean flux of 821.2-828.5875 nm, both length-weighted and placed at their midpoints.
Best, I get 0.04 mag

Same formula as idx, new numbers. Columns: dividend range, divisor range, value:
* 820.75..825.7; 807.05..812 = 1.10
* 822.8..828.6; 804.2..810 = 1.11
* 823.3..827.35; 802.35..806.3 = 1.12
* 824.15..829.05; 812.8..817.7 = 1.07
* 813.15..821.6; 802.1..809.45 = 1.05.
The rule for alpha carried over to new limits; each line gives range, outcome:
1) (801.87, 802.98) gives 8.53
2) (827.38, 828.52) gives 9.08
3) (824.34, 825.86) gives 8.68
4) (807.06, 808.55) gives 8.17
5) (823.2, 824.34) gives 8.37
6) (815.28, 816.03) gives 8.47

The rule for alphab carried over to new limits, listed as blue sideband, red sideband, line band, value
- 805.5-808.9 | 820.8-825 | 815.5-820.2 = 0.114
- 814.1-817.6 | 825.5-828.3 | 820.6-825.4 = 0.007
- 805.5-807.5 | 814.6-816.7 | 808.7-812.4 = 0.198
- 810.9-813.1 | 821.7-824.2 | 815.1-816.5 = -0.057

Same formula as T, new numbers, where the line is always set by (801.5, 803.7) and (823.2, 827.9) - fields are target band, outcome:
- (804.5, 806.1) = 0.03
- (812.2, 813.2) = 0.06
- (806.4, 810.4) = 0.02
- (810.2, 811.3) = 0.10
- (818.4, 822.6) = 0.02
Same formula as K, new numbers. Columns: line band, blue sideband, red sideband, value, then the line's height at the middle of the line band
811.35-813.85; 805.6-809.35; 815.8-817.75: 0.061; 8.39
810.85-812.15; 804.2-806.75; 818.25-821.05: 0.059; 8.15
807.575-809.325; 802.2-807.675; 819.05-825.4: -0.010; 8.15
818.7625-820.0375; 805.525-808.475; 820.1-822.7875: 0.078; 8.53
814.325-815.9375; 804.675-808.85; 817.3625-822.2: -0.027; 8.27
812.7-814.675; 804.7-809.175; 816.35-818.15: 0.044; 8.34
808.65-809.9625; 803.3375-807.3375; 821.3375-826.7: 0.015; 8.14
